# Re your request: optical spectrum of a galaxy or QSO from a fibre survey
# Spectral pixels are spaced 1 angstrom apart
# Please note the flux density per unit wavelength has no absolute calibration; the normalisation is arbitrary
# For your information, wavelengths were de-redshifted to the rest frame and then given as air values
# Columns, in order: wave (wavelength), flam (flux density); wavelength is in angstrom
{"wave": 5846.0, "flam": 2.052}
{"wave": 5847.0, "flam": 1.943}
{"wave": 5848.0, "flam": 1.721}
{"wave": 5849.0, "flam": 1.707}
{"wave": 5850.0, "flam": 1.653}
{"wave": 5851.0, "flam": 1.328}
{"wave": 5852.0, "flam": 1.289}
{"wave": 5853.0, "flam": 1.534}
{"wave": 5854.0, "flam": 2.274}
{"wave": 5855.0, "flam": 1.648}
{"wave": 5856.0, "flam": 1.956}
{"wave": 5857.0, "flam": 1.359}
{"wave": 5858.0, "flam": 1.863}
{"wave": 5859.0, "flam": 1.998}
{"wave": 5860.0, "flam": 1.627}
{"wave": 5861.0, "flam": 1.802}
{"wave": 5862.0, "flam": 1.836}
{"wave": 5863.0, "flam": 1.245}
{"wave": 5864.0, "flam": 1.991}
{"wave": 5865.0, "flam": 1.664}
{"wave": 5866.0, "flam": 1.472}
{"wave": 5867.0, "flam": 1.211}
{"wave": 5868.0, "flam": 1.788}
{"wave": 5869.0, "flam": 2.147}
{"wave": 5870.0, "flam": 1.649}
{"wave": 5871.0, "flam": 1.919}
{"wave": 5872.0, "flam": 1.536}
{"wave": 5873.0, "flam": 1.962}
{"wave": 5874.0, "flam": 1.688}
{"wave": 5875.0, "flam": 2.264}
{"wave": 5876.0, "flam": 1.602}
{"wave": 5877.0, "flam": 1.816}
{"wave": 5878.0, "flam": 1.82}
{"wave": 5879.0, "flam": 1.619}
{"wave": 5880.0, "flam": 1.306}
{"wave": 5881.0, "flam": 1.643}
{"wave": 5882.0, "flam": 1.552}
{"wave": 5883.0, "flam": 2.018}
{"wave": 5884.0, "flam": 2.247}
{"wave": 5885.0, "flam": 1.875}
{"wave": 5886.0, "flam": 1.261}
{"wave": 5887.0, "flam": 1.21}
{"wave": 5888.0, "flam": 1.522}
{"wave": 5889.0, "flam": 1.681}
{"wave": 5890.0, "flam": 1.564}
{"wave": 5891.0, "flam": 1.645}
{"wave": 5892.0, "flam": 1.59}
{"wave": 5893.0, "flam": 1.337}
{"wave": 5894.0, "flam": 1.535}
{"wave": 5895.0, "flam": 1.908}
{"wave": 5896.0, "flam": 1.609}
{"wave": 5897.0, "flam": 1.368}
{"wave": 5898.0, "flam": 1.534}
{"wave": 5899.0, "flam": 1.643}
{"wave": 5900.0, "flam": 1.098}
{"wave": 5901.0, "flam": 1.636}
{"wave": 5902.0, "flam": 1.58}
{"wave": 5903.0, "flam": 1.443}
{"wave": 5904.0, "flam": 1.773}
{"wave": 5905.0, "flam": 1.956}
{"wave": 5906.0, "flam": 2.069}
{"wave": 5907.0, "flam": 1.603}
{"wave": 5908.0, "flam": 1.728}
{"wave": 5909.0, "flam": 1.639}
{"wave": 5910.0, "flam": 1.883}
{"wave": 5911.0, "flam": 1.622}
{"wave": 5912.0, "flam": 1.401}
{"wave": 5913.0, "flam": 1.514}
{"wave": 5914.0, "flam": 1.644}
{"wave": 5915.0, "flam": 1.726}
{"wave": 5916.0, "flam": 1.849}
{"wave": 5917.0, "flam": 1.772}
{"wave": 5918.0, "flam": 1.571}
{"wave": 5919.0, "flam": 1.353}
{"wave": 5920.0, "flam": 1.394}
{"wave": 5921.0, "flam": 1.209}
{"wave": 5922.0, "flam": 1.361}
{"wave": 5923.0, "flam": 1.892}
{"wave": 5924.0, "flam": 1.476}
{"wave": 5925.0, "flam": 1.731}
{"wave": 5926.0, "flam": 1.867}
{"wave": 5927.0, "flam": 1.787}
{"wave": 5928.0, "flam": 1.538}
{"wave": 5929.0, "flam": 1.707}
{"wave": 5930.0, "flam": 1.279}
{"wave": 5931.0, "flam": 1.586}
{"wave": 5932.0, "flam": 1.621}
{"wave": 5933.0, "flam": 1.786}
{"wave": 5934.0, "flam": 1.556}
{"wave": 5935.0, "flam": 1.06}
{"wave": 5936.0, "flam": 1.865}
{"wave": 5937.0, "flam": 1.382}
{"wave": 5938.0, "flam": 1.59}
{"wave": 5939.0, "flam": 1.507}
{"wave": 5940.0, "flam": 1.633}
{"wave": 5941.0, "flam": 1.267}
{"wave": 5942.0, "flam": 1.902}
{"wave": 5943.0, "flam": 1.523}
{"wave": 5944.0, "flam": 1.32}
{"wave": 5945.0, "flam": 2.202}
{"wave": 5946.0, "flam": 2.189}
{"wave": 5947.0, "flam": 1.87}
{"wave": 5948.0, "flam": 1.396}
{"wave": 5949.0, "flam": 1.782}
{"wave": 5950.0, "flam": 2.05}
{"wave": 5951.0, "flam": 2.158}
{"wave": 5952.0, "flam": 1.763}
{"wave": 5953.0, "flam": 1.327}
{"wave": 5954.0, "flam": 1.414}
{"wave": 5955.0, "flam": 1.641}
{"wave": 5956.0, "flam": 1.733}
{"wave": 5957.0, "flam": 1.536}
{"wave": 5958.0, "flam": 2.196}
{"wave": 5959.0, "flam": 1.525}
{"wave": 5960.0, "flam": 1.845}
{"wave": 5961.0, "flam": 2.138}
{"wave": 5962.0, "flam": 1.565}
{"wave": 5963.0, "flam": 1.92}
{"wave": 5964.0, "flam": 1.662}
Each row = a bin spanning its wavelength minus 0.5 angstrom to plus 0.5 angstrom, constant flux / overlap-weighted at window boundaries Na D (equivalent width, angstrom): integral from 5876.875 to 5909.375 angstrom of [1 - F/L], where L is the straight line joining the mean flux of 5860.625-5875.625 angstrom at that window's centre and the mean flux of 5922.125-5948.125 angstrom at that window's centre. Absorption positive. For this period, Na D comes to 1.4 angstrom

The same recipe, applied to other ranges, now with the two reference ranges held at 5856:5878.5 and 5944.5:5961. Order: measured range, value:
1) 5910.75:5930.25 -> 2.1 angstrom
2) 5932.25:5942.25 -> 1.4 angstrom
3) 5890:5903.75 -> 1.8 angstrom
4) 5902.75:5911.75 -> 0.1 angstrom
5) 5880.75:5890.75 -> 0.6 angstrom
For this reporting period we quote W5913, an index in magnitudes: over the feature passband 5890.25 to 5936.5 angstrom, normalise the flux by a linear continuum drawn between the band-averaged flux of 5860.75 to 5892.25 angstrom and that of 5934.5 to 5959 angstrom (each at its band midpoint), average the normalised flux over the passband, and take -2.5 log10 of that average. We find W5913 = 0.05 mag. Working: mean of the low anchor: 1.69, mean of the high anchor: 1.68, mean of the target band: 1.6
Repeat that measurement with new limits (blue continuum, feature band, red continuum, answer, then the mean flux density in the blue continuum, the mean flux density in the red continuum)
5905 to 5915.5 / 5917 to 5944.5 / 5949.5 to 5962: 0.12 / 1.7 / 1.77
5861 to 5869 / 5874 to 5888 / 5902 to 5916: -0.02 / 1.65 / 1.69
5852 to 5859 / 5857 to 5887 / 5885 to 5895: -0.05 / 1.75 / 1.52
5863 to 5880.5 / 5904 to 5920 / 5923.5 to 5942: -0.04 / 1.72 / 1.58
